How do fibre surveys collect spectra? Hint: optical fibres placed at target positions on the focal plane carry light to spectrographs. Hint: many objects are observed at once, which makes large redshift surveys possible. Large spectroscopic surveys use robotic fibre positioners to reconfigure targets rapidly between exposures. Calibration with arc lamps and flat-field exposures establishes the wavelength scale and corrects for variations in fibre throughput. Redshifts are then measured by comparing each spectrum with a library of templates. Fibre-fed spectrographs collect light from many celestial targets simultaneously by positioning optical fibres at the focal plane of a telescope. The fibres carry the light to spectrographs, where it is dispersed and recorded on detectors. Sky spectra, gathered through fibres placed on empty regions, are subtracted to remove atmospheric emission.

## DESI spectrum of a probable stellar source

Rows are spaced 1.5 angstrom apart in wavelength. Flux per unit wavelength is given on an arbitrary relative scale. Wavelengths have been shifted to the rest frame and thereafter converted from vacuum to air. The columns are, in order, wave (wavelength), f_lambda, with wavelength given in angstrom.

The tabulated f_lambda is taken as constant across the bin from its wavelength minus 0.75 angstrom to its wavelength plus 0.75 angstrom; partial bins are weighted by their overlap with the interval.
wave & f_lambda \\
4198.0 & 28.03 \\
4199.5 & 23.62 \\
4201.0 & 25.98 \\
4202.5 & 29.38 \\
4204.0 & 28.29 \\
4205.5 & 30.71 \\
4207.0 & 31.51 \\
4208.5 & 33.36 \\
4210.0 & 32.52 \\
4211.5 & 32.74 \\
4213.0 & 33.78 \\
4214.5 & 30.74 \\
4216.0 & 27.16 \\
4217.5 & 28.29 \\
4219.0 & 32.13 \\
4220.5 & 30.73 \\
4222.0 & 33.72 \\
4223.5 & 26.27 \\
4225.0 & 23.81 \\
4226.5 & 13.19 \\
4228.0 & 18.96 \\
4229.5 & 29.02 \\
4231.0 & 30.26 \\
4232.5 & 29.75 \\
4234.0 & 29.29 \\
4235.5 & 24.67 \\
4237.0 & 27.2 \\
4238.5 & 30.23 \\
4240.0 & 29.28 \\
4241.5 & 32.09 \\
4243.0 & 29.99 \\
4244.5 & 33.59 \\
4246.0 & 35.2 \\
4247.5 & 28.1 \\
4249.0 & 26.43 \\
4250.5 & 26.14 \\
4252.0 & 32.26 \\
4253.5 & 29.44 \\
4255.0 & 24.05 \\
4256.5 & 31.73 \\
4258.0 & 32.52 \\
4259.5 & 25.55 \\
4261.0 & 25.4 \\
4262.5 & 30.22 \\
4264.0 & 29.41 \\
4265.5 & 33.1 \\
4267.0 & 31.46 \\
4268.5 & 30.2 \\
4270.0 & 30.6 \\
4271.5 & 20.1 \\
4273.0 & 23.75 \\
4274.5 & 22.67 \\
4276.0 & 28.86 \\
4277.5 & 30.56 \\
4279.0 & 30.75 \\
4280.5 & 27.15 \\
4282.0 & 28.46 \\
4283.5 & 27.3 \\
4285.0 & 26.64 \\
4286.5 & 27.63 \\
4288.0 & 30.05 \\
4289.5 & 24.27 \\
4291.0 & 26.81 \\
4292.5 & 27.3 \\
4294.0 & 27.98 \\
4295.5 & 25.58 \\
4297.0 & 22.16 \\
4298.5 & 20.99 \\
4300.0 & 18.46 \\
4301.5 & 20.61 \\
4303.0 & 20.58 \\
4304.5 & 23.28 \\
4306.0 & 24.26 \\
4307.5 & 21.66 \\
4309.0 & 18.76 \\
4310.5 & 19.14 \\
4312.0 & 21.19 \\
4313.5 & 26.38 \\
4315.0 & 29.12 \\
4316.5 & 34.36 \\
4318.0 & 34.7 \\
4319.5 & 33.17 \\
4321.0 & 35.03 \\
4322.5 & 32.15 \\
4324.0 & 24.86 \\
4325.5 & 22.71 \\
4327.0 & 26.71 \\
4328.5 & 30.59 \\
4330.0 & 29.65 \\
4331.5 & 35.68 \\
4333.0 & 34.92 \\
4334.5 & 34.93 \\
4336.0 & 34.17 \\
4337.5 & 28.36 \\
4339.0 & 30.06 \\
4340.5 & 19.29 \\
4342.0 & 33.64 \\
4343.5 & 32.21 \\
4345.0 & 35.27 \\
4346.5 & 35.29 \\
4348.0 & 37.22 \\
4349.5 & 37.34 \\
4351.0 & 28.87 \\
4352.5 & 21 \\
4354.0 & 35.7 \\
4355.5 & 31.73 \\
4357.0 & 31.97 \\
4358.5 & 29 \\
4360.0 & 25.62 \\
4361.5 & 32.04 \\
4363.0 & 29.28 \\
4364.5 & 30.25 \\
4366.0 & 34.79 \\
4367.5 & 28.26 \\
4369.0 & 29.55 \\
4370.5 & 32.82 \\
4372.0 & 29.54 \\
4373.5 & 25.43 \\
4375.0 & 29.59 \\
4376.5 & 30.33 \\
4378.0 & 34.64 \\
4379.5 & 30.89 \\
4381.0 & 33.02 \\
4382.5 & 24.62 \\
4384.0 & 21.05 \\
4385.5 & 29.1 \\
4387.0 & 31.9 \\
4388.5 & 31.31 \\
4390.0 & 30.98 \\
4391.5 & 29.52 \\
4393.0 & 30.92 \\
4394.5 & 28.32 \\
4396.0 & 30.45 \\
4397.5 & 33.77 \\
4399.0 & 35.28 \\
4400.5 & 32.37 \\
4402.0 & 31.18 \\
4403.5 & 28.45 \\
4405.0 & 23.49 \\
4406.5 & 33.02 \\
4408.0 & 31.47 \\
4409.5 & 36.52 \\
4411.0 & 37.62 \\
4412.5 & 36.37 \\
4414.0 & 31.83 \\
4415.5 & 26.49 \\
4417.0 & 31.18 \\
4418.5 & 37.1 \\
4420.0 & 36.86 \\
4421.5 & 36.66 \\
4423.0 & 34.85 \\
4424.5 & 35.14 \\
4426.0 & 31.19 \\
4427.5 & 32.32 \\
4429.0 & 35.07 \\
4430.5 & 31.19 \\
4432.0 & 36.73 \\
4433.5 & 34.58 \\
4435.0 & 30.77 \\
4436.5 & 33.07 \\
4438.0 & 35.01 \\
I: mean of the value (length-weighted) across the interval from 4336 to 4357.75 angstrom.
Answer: 31.4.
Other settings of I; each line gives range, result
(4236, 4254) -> 29.9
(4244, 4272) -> 29.3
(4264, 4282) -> 28.2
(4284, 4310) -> 23.9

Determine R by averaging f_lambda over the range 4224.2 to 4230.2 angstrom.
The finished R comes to 21.2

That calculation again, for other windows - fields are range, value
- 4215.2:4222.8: 30.4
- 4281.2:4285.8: 27.5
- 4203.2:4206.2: 29.5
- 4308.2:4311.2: 19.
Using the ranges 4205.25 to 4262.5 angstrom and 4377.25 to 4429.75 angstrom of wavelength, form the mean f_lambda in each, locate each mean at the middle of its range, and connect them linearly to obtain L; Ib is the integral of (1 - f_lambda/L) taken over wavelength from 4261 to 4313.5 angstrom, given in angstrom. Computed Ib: 7.41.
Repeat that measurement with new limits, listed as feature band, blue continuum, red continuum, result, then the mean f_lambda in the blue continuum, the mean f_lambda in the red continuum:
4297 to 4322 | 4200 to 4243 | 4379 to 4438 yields 4.30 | 28.7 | 32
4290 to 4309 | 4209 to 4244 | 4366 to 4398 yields 3.94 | 28.6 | 29.9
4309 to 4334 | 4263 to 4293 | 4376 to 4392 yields -0.41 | 27.9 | 29.8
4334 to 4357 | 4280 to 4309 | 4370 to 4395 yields -3.45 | 24.6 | 29.6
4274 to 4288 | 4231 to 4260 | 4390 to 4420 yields 0.92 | 29.4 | 32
